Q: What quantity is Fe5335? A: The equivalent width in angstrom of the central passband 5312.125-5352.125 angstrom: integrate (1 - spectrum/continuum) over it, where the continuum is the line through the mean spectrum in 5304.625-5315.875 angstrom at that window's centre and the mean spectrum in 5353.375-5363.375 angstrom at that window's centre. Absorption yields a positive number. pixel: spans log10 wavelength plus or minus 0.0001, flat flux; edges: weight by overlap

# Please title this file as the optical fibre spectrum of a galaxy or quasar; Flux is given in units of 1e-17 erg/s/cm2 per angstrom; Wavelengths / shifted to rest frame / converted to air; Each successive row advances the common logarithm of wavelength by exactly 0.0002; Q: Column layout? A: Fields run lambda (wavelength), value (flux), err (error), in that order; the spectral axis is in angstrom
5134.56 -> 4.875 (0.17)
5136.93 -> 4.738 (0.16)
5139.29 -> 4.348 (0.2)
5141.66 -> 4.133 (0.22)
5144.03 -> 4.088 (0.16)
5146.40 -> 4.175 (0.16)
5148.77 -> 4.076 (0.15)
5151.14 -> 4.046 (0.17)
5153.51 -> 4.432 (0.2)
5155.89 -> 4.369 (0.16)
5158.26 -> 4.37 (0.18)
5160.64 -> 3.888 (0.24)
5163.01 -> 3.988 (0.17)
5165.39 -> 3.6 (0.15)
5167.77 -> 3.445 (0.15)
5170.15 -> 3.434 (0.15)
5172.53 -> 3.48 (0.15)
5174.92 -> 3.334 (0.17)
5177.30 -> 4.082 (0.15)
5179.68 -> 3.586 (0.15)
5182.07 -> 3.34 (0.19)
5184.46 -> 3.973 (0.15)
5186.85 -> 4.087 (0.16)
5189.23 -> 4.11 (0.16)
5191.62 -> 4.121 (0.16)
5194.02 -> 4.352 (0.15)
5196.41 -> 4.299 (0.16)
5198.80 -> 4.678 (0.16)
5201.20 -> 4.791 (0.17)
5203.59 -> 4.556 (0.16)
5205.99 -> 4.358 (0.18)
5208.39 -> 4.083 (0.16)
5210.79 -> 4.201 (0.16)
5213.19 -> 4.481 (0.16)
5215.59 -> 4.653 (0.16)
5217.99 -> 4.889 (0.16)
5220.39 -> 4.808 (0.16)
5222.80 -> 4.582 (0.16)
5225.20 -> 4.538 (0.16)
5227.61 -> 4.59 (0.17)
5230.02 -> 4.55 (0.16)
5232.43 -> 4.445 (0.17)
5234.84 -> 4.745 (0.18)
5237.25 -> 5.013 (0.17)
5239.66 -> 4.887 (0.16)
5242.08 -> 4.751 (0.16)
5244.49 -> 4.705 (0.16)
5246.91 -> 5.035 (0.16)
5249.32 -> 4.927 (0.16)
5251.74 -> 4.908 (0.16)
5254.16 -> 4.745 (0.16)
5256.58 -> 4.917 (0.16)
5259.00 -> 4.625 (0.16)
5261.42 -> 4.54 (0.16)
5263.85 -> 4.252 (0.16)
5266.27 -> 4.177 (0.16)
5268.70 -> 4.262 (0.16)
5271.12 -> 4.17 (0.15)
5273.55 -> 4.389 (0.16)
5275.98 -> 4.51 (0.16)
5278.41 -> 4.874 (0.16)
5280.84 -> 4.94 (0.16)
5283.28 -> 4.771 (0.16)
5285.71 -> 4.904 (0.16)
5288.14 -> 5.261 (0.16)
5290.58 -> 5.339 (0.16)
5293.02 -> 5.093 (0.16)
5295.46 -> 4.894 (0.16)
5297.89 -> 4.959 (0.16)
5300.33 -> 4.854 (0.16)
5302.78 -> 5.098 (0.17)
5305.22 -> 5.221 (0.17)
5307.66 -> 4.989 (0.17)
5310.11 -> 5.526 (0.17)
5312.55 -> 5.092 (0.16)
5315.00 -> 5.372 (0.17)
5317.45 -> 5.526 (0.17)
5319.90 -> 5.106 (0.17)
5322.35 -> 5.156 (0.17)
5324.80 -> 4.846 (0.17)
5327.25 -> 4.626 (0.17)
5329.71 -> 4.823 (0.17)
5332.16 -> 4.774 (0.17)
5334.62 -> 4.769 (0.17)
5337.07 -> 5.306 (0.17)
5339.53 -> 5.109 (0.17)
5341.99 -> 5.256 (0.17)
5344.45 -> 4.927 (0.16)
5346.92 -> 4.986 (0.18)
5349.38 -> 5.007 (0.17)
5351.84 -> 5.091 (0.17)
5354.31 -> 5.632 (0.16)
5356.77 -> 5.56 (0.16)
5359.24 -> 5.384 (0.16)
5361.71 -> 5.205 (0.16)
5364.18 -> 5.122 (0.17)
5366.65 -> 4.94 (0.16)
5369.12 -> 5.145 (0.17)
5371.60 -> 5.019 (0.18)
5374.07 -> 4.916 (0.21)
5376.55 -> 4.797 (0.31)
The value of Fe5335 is 2.1 angstrom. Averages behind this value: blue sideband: 5.24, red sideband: 5.43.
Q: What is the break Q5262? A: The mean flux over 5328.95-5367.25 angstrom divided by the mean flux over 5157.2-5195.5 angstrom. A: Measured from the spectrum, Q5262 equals 1.34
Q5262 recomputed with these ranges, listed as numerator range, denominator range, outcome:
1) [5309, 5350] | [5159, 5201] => 1.30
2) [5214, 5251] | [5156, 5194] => 1.24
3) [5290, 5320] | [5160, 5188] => 1.40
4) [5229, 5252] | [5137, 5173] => 1.19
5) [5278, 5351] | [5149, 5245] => 1.18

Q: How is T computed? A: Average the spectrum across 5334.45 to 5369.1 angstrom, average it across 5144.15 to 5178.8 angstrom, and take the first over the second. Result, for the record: 1.3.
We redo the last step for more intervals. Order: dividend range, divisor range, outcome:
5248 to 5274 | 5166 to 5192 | 1.22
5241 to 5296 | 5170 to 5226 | 1.12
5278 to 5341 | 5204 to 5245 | 1.10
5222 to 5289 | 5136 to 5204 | 1.15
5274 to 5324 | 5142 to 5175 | 1.29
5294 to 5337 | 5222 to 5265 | 1.07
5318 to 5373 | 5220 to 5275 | 1.10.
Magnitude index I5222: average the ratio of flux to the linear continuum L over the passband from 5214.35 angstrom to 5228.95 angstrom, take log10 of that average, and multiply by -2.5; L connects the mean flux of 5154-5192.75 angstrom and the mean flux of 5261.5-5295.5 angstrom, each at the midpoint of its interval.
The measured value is -0.11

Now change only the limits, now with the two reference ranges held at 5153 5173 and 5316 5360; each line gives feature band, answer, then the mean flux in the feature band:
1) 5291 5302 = -0.04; 4.98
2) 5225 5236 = -0.05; 4.57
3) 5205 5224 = -0.07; 4.51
